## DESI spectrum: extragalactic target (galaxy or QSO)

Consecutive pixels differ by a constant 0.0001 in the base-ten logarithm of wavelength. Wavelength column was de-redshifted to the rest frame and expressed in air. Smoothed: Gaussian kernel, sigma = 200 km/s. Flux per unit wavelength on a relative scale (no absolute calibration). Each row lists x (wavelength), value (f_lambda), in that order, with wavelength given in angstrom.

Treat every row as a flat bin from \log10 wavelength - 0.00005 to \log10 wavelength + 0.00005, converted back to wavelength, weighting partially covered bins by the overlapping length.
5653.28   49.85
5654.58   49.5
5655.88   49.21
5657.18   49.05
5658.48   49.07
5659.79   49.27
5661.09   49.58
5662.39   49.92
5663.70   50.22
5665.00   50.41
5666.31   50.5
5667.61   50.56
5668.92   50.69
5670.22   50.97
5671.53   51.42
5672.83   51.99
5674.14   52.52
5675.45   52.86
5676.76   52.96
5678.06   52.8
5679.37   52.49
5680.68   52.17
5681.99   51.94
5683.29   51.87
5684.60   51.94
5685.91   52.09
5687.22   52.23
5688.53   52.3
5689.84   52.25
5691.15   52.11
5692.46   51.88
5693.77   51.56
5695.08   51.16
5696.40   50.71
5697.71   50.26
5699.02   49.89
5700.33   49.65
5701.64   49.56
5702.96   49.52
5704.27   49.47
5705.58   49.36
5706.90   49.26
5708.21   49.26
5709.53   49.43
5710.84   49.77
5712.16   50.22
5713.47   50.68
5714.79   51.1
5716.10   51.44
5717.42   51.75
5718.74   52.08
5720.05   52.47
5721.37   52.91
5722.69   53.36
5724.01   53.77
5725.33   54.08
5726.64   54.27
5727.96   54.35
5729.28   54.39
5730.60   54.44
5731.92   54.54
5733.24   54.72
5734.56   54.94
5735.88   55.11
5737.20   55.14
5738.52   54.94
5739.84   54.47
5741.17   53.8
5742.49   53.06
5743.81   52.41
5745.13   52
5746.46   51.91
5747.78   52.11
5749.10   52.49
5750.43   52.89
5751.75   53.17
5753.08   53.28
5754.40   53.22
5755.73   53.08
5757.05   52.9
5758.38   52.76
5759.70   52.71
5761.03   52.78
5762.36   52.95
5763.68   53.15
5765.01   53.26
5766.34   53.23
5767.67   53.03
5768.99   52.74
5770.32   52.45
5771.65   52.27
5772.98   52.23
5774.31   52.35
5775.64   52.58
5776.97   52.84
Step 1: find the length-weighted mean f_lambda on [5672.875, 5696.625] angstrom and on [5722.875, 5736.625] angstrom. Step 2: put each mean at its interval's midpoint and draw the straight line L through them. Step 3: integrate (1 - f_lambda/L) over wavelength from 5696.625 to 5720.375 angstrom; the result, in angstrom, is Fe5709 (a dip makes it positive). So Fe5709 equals 1.37 angstrom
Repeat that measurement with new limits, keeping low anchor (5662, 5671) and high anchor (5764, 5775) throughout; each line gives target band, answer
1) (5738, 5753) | -0.2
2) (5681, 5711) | 0.2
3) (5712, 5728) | -0.3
